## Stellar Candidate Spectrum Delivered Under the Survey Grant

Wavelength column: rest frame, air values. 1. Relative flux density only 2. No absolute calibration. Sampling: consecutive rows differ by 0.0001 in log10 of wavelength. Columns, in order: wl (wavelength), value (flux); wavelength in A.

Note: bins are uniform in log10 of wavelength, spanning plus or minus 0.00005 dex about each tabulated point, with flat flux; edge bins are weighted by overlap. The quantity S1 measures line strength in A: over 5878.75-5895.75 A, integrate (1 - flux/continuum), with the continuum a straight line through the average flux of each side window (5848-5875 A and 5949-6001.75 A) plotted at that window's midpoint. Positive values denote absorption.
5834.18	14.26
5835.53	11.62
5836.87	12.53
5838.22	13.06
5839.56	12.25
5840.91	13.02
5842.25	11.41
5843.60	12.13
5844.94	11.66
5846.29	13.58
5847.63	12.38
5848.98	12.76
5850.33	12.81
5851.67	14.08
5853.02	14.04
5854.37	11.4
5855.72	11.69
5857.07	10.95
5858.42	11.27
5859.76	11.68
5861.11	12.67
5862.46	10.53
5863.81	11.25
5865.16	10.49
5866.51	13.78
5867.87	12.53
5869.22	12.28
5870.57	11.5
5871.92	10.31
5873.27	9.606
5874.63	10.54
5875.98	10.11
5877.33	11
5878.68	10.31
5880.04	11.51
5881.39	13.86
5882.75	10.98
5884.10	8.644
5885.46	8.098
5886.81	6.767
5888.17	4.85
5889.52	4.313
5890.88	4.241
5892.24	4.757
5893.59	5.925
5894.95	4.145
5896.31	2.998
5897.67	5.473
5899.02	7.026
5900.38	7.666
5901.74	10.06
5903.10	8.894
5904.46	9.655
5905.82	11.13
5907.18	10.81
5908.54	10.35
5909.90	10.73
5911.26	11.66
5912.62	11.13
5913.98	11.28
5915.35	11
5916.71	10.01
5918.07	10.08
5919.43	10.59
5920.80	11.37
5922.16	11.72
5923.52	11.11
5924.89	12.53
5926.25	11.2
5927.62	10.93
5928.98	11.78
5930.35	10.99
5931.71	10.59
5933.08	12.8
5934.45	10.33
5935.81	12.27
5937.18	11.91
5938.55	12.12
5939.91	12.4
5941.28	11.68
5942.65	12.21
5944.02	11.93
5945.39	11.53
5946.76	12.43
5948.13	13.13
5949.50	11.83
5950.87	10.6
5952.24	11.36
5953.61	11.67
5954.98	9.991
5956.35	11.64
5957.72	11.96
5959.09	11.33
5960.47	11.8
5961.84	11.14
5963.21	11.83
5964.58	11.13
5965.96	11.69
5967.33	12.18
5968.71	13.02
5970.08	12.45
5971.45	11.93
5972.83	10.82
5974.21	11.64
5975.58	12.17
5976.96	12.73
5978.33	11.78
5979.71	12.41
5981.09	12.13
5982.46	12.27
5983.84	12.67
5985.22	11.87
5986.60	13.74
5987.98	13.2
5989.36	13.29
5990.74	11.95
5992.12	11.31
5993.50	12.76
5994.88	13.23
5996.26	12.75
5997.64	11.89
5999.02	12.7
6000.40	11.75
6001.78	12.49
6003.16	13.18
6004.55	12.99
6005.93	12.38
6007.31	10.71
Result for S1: 6.4 A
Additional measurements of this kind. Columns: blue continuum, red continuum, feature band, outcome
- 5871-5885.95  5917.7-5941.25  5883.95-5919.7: 9.1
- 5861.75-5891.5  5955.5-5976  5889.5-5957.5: 4.4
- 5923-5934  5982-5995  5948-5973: 0.9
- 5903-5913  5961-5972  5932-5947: -0.8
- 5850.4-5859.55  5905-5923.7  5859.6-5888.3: 2.8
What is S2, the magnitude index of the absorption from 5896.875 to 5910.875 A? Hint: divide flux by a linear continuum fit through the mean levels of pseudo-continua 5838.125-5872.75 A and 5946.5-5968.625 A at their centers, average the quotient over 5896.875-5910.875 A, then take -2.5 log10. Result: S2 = 0.28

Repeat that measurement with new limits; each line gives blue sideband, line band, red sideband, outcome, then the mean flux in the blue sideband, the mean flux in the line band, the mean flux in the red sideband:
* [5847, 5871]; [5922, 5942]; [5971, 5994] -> 0.05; 12.1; 11.6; 12.3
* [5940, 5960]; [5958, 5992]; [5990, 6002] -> -0.01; 11.7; 12.1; 12.3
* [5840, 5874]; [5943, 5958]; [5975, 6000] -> 0.06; 12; 11.6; 12.5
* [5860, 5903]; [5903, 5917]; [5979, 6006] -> -0.08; 9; 10.7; 12.5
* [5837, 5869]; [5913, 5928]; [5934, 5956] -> 0.07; 12.2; 11.1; 11.7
